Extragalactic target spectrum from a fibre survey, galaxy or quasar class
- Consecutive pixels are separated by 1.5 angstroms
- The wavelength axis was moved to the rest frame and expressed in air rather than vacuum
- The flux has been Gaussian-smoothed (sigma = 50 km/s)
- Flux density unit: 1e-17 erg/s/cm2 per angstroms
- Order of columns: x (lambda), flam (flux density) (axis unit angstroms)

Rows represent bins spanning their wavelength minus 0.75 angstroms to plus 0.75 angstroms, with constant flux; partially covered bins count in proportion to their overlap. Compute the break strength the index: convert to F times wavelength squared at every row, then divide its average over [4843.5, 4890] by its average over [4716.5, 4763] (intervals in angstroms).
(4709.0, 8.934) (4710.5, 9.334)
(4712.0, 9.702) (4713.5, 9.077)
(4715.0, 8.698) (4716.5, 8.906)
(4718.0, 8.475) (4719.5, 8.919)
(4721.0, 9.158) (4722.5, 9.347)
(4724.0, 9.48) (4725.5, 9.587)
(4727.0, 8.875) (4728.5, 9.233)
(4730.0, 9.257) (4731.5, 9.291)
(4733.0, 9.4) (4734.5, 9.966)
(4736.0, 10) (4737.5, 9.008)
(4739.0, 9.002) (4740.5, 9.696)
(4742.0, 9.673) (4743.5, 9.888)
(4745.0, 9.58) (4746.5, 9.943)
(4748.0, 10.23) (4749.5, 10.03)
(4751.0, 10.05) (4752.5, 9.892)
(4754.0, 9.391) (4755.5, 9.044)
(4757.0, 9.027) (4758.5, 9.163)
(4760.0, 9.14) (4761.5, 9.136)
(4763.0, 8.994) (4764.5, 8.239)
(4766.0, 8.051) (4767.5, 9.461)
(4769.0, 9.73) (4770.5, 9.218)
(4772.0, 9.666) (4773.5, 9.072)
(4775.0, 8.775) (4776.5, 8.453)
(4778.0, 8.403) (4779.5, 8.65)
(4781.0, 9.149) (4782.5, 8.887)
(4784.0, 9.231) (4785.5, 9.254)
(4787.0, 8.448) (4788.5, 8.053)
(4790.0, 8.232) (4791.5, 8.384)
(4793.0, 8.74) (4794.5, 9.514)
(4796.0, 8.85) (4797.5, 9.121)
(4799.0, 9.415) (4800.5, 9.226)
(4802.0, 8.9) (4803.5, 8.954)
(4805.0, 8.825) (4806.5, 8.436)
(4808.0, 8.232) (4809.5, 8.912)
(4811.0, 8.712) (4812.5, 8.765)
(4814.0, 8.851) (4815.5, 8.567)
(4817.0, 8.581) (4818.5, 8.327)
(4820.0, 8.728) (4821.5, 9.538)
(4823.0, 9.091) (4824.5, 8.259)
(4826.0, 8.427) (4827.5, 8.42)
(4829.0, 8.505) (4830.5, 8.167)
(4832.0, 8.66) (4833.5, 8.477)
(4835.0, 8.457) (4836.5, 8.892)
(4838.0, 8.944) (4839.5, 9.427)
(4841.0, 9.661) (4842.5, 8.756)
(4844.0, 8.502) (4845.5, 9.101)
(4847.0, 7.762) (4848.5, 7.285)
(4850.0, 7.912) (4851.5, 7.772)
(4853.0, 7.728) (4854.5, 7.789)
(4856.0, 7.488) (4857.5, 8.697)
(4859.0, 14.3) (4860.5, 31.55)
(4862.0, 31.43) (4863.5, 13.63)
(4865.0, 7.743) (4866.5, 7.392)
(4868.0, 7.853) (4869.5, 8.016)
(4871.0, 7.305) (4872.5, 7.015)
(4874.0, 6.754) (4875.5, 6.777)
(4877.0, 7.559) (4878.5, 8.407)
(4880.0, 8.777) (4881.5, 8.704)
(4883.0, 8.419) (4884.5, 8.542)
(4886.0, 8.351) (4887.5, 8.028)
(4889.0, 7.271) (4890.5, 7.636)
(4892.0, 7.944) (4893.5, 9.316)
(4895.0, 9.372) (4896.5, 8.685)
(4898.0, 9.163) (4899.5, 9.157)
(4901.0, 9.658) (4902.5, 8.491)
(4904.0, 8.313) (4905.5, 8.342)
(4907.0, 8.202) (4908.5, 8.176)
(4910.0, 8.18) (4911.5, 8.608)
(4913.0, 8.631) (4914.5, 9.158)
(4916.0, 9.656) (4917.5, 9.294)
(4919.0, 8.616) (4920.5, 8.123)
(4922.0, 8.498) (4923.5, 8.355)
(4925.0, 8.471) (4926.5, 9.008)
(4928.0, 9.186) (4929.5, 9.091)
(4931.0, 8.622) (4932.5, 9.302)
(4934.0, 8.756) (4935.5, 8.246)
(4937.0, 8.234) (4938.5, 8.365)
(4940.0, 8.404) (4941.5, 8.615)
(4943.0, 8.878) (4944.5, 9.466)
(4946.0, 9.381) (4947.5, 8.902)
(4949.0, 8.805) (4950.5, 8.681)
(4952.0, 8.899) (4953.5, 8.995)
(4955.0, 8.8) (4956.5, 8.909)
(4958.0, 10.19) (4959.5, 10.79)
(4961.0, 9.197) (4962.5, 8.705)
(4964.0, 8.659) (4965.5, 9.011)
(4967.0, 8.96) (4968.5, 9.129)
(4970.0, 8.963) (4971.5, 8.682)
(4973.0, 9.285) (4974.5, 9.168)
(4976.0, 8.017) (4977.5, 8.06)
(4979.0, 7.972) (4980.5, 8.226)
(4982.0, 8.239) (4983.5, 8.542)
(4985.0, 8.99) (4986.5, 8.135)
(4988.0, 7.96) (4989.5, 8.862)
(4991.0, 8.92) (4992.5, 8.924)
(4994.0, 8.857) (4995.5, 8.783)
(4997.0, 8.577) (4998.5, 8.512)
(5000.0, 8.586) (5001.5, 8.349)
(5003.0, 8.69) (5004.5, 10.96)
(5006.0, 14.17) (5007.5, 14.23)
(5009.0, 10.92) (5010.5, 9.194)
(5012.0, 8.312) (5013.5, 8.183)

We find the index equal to 1.1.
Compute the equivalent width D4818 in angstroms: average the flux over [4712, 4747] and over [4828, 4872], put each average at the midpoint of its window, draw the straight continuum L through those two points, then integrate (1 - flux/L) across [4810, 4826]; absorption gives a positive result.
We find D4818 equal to 2.0 angstroms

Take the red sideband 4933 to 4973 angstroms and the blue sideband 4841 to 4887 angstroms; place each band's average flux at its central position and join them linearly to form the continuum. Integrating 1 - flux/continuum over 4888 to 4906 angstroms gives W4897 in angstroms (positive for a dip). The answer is 1.77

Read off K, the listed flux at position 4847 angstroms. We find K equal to 7.762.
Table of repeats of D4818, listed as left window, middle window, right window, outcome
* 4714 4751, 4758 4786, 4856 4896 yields 1.9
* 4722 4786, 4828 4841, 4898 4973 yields 0.5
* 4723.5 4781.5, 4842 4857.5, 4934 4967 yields 1.9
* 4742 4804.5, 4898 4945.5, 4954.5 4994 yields 0.9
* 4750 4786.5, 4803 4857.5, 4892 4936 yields 2.6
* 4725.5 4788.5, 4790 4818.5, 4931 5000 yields 1.1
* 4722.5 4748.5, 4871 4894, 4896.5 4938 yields 2.4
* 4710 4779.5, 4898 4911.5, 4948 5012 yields 0.9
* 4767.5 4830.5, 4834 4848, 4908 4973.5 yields 0.1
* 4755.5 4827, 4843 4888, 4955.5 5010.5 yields -4.6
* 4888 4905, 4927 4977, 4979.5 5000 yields -2.0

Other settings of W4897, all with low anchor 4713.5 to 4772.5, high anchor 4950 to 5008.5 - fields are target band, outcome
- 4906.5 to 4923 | 0.95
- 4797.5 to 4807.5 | 0.35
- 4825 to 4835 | 0.88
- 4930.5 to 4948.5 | 0.77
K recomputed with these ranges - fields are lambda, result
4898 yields 9.163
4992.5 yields 8.924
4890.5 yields 7.636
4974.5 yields 9.168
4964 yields 8.659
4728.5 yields 9.233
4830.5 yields 8.167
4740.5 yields 9.696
